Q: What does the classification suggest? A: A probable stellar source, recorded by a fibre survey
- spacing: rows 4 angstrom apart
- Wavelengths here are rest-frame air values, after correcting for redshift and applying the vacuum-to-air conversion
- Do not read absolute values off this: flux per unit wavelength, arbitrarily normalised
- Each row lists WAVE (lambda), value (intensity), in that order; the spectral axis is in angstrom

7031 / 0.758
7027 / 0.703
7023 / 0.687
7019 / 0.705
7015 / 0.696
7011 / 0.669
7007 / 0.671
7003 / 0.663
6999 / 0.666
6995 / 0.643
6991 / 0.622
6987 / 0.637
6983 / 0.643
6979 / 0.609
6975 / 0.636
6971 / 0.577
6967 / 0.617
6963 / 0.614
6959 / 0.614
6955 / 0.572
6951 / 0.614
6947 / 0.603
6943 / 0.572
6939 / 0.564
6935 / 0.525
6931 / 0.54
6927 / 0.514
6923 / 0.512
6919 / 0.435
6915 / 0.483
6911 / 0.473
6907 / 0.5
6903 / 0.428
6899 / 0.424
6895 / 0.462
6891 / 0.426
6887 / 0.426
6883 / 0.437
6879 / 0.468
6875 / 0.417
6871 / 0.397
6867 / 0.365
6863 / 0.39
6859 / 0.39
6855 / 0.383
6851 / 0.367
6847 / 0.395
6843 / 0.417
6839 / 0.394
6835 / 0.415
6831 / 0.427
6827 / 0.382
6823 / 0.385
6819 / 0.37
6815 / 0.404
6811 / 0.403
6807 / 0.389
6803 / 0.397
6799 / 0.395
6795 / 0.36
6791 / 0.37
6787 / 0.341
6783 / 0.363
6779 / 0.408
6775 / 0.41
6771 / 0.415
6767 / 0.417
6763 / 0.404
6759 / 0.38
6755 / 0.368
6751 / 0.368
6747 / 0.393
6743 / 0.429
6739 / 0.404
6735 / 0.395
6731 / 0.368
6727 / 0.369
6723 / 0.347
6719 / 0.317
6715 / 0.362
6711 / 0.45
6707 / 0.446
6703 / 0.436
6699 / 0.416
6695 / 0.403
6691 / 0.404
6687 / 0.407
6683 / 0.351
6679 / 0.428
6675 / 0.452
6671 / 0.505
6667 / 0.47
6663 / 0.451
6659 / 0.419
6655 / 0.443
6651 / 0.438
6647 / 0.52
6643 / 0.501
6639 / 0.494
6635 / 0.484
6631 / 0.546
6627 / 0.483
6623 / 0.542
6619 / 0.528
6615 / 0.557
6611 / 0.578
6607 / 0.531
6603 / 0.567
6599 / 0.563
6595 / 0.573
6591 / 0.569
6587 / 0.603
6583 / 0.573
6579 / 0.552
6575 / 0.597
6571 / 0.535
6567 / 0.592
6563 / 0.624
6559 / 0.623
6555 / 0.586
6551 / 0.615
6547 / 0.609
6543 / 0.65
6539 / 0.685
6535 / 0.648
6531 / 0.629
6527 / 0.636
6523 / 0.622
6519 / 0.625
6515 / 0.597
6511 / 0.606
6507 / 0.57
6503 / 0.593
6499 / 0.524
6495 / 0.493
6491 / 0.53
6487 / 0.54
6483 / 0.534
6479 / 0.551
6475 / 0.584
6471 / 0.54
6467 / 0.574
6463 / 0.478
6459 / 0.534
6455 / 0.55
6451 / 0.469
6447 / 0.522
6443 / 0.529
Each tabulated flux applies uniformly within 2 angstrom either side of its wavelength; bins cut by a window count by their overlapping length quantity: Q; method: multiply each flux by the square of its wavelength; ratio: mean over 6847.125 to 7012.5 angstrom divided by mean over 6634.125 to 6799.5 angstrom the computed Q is 1.4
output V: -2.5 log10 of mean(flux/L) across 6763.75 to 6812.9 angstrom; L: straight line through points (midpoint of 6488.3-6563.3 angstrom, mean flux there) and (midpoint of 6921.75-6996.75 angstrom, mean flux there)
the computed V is 0.46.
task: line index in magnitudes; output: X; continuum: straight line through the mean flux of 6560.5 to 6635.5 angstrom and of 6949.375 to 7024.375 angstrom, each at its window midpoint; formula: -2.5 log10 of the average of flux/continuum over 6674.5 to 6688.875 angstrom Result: 0.38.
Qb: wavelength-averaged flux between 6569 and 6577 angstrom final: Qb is 0.566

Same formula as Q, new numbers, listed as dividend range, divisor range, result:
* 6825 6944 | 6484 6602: 0.83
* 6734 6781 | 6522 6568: 0.68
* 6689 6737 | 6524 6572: 0.66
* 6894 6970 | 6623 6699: 1.26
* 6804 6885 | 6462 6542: 0.76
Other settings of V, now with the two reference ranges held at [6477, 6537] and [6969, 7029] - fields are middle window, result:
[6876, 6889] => 0.398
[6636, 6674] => 0.267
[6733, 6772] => 0.480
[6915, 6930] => 0.296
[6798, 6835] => 0.500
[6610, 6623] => 0.087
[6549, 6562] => -0.040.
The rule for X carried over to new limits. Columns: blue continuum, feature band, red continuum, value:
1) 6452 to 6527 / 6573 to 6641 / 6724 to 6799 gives -0.14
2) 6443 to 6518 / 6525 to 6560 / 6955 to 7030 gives -0.14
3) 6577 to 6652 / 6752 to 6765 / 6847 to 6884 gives 0.20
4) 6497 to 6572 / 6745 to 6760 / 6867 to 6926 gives 0.33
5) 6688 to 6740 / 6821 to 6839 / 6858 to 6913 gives 0.04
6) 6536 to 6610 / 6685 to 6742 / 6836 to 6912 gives 0.28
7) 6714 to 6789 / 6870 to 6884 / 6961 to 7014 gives 0.20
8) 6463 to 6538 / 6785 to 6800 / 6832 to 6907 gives 0.22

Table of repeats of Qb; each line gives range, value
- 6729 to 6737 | 0.382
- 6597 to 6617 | 0.559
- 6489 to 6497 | 0.512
